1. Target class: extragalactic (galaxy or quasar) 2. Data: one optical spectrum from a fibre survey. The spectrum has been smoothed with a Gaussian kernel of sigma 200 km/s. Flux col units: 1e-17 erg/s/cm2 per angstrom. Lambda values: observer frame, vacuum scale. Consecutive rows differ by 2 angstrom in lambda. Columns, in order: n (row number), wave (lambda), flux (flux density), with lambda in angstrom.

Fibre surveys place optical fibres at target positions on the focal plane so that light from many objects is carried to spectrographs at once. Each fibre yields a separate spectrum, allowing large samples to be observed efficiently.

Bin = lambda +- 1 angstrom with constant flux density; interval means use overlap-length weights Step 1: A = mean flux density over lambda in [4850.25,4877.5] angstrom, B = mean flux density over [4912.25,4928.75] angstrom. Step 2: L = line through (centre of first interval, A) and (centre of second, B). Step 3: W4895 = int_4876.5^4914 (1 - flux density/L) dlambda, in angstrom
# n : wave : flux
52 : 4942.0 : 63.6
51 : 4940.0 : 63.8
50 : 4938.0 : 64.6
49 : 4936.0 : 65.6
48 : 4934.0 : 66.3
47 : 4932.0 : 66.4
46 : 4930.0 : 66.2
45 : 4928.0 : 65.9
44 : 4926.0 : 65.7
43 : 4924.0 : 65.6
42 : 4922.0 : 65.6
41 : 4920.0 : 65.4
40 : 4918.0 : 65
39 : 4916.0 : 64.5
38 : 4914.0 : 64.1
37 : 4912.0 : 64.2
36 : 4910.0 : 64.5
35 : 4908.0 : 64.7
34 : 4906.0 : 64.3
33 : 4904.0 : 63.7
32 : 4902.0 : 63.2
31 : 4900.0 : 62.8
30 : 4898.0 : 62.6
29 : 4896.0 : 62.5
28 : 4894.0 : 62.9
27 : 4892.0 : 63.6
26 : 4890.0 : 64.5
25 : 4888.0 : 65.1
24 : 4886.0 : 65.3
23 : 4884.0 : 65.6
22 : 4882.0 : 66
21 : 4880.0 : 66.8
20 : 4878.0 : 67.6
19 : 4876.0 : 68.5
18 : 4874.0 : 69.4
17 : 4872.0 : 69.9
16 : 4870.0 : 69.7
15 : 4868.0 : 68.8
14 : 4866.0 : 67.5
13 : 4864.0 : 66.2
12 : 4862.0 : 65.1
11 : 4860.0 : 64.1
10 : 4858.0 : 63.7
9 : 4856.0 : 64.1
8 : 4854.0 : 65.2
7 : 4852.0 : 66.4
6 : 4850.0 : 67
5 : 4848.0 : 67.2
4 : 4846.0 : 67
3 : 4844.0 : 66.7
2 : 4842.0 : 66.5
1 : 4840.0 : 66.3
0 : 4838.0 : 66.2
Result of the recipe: 0.8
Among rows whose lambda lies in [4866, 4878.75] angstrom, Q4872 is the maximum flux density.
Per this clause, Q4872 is 69.9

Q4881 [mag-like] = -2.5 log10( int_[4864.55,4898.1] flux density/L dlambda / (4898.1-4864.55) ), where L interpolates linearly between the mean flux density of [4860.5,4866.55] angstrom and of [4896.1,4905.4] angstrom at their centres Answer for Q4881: -0.03 mag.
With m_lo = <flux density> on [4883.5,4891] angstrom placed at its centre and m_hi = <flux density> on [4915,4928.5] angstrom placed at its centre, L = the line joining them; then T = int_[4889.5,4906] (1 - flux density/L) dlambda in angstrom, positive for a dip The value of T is 0.5 angstrom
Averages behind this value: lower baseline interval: 65.1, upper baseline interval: 65.4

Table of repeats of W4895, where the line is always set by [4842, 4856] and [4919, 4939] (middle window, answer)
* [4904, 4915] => 0.3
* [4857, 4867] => 0.1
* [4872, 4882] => -0.3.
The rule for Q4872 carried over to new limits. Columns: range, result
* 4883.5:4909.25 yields 65.6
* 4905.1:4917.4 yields 64.7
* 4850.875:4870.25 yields 69.7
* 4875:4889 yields 68.5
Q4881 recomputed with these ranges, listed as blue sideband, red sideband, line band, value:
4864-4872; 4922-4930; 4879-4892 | 0.04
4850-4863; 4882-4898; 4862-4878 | -0.06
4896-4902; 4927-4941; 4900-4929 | -0.01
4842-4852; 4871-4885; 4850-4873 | 0.01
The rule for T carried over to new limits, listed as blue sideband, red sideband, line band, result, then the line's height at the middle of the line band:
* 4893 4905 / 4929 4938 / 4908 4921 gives -0.07 angstrom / 64.3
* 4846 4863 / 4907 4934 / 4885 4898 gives 0.29 angstrom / 65.3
